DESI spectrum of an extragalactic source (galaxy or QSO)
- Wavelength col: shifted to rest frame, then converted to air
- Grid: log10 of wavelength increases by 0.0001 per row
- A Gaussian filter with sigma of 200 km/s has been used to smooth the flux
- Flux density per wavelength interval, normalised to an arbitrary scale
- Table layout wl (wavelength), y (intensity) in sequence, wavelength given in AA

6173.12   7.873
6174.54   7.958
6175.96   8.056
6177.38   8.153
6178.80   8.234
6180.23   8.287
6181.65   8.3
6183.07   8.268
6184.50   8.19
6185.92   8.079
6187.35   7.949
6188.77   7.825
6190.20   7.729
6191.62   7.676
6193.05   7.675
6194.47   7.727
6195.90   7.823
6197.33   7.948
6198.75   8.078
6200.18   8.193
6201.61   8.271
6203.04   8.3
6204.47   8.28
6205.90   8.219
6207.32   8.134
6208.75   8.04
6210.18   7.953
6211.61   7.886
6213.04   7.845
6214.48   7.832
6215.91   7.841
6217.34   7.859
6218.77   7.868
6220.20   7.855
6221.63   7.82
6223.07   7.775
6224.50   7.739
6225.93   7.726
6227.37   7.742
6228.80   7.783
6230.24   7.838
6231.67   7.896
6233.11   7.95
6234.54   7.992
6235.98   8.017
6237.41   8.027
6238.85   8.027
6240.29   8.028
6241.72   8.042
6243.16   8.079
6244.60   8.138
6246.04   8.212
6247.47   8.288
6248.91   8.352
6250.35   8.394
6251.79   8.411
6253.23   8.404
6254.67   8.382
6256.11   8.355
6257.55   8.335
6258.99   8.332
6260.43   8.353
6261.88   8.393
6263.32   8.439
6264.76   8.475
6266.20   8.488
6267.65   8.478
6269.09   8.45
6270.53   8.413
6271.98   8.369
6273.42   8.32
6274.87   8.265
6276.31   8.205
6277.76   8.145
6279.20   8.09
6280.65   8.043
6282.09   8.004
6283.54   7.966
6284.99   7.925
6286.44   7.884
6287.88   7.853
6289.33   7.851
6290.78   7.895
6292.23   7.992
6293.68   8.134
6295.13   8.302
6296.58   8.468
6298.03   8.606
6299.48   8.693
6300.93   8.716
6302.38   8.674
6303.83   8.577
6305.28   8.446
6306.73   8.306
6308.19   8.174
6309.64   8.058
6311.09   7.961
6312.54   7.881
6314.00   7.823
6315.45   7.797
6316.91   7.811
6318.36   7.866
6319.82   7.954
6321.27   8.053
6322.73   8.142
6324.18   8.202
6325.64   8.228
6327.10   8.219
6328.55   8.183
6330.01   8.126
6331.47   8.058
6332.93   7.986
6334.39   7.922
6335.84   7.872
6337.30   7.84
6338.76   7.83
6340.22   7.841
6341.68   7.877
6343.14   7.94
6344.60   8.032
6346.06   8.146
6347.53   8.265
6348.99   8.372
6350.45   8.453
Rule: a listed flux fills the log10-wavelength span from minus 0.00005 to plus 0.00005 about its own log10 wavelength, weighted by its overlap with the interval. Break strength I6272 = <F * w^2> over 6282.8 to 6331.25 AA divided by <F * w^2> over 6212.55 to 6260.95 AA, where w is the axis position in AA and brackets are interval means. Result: 1.0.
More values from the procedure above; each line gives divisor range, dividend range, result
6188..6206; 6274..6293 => 1.03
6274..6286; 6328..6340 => 1.00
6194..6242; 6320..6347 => 1.05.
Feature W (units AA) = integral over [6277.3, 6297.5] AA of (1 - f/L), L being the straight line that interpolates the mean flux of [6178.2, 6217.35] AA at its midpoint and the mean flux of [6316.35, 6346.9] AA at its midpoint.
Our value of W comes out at -0.1 AA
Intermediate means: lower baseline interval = 8.02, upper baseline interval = 8.01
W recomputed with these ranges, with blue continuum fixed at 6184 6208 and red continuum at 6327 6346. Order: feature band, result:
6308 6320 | 0.1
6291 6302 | -0.6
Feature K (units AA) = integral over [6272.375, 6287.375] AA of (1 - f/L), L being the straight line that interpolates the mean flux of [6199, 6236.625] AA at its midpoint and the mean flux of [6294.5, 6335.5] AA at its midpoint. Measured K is 0.0 AA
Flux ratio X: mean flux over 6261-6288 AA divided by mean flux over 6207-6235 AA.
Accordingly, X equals 1.05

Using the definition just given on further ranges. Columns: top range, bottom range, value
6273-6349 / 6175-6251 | 1.01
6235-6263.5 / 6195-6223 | 1.03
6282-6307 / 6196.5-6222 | 1.03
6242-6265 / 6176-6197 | 1.04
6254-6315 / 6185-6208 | 1.03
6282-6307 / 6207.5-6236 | 1.05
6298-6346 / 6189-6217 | 1.02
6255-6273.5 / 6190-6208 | 1.05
